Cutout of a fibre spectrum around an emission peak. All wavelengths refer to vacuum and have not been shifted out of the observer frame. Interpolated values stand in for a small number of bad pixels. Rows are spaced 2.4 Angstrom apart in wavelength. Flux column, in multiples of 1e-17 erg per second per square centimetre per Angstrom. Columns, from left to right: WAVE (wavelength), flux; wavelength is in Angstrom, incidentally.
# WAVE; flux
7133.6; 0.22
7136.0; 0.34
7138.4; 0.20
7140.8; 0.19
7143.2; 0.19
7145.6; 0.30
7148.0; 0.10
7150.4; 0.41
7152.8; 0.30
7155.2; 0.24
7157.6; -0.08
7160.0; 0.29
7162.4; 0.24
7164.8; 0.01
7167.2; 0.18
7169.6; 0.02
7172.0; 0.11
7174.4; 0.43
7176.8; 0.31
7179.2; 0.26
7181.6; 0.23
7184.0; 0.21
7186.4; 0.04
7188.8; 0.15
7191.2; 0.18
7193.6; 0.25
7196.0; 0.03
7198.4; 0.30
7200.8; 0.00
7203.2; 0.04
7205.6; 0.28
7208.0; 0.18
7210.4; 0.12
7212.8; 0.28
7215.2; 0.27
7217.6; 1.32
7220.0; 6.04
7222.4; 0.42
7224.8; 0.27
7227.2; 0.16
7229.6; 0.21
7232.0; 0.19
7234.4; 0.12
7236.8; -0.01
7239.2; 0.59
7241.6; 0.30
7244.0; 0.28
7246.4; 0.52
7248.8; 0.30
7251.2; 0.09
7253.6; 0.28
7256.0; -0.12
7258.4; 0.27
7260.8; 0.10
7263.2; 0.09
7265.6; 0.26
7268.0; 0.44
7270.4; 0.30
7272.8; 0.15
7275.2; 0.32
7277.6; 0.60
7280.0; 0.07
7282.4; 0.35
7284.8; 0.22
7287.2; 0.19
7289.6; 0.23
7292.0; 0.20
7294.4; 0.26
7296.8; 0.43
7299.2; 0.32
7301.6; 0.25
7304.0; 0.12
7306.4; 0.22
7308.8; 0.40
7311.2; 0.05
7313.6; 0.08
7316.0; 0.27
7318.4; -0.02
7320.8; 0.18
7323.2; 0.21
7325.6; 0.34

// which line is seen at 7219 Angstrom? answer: Halpha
